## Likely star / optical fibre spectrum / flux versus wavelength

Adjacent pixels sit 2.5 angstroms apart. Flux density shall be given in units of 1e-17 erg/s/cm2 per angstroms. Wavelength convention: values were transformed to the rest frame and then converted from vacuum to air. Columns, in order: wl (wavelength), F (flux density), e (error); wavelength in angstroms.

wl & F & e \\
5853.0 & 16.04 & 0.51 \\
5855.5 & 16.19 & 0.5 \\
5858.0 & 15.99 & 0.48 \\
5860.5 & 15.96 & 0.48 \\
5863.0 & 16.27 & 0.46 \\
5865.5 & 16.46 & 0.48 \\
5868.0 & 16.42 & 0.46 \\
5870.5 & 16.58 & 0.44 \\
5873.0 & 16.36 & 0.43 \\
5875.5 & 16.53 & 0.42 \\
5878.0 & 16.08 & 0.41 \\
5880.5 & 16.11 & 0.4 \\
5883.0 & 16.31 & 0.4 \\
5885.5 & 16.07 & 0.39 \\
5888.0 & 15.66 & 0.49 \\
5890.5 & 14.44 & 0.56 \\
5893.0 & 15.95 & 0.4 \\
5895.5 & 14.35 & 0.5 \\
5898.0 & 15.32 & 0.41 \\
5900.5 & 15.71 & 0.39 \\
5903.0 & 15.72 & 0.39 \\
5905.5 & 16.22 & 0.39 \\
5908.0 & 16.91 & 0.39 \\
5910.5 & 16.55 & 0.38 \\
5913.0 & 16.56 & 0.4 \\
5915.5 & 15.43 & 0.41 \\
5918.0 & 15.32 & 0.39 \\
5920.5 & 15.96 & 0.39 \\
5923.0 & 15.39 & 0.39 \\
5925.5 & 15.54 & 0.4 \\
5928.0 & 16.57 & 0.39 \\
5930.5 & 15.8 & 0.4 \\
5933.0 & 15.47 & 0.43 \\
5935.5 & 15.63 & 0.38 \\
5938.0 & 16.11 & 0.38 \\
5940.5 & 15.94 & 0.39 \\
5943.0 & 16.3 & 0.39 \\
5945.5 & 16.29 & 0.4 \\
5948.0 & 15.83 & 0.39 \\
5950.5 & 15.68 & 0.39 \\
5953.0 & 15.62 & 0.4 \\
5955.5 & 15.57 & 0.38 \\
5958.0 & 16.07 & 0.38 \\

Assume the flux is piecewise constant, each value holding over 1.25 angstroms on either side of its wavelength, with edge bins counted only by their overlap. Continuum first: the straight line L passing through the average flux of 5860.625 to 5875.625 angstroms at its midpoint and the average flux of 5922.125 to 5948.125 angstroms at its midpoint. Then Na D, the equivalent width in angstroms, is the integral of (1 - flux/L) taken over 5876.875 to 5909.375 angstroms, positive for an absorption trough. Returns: 0.9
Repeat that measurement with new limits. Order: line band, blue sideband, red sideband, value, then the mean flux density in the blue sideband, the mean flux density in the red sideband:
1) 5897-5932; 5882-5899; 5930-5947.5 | -0.6 angstroms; 15.4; 15.9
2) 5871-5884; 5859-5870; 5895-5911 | -0.1 angstroms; 16.3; 15.9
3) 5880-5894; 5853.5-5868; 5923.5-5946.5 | 0.3 angstroms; 16.2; 15.9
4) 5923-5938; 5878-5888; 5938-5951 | 0.2 angstroms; 16.1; 16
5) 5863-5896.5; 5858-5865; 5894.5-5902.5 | -0.6 angstroms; 16.1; 15.2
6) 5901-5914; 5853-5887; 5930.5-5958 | -0.2 angstroms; 16.2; 15.9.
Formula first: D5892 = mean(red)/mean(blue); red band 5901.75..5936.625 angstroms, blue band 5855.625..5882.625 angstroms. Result 0.98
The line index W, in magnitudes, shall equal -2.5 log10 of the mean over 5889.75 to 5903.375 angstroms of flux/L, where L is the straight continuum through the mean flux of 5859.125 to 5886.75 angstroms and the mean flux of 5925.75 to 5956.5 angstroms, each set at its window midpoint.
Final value 0.06 mag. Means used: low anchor 16.3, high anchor 15.9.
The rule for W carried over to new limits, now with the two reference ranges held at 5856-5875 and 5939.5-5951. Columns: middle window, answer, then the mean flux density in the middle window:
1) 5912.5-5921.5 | 0.03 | 15.8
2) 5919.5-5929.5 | 0.02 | 15.9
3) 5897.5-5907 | 0.02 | 15.8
